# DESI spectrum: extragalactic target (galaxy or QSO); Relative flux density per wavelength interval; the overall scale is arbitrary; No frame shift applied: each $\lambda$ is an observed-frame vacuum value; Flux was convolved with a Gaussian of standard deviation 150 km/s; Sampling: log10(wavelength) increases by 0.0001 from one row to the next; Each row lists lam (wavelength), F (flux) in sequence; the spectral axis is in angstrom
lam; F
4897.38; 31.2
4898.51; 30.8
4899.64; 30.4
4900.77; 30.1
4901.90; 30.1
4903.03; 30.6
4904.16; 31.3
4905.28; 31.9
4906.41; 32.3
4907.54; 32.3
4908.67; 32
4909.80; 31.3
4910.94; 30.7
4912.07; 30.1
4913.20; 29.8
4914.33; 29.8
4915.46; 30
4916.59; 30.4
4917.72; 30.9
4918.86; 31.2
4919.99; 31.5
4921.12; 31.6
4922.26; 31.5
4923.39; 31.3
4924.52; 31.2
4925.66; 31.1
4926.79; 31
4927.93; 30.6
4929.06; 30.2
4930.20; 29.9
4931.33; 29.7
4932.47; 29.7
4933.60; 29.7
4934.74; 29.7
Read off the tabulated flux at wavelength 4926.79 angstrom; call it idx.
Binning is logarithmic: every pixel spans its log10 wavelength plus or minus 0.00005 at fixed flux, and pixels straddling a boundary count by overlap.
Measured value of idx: 31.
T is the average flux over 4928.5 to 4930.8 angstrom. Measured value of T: 30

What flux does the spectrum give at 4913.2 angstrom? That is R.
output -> 29.8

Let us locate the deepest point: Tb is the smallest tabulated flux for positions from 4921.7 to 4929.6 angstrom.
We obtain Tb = 30.2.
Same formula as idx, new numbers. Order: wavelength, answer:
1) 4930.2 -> 29.9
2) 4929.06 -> 30.2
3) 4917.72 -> 30.9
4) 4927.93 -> 30.6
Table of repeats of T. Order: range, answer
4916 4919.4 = 30.8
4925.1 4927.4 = 31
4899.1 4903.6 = 30.3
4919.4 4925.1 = 31.4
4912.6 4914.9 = 29.9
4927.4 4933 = 30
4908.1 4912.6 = 31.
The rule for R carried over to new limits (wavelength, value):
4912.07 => 30.1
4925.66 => 31.1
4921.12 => 31.6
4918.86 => 31.2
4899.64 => 30.4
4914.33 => 29.8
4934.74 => 29.7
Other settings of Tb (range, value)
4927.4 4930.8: 29.9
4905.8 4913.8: 29.8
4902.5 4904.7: 30.6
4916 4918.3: 30.4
